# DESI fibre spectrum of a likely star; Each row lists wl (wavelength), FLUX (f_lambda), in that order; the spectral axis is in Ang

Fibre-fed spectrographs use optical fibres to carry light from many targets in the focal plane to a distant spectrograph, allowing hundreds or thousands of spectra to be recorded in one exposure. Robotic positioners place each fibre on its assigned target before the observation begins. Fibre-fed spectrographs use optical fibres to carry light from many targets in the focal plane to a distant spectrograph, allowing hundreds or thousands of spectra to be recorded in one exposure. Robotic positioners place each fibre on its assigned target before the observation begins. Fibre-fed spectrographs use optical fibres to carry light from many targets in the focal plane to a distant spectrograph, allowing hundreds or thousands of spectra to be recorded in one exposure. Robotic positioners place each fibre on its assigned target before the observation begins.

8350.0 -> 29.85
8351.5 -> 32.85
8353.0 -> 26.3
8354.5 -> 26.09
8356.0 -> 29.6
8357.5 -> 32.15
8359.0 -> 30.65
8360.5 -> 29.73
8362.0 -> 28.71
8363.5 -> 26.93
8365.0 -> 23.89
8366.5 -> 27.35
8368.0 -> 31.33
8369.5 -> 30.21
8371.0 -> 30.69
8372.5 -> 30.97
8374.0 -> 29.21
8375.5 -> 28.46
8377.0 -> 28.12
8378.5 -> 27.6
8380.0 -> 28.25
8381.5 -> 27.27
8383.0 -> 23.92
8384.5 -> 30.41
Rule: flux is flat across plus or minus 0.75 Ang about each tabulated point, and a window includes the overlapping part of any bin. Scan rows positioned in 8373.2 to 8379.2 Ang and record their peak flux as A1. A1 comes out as 29.21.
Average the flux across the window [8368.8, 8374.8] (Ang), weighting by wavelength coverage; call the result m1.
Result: 30.3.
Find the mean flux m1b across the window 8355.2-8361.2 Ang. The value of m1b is 30.5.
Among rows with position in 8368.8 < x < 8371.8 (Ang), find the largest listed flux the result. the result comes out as 30.69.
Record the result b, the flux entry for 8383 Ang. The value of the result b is 23.92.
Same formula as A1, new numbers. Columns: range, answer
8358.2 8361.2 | 30.65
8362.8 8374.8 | 31.33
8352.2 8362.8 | 32.15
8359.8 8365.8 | 29.73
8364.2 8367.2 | 27.35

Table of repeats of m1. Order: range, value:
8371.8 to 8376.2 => 29.5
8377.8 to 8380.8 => 27.9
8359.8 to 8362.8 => 29.2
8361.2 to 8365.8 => 26.6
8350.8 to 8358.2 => 29.4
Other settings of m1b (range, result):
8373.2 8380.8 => 28.3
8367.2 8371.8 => 30.7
